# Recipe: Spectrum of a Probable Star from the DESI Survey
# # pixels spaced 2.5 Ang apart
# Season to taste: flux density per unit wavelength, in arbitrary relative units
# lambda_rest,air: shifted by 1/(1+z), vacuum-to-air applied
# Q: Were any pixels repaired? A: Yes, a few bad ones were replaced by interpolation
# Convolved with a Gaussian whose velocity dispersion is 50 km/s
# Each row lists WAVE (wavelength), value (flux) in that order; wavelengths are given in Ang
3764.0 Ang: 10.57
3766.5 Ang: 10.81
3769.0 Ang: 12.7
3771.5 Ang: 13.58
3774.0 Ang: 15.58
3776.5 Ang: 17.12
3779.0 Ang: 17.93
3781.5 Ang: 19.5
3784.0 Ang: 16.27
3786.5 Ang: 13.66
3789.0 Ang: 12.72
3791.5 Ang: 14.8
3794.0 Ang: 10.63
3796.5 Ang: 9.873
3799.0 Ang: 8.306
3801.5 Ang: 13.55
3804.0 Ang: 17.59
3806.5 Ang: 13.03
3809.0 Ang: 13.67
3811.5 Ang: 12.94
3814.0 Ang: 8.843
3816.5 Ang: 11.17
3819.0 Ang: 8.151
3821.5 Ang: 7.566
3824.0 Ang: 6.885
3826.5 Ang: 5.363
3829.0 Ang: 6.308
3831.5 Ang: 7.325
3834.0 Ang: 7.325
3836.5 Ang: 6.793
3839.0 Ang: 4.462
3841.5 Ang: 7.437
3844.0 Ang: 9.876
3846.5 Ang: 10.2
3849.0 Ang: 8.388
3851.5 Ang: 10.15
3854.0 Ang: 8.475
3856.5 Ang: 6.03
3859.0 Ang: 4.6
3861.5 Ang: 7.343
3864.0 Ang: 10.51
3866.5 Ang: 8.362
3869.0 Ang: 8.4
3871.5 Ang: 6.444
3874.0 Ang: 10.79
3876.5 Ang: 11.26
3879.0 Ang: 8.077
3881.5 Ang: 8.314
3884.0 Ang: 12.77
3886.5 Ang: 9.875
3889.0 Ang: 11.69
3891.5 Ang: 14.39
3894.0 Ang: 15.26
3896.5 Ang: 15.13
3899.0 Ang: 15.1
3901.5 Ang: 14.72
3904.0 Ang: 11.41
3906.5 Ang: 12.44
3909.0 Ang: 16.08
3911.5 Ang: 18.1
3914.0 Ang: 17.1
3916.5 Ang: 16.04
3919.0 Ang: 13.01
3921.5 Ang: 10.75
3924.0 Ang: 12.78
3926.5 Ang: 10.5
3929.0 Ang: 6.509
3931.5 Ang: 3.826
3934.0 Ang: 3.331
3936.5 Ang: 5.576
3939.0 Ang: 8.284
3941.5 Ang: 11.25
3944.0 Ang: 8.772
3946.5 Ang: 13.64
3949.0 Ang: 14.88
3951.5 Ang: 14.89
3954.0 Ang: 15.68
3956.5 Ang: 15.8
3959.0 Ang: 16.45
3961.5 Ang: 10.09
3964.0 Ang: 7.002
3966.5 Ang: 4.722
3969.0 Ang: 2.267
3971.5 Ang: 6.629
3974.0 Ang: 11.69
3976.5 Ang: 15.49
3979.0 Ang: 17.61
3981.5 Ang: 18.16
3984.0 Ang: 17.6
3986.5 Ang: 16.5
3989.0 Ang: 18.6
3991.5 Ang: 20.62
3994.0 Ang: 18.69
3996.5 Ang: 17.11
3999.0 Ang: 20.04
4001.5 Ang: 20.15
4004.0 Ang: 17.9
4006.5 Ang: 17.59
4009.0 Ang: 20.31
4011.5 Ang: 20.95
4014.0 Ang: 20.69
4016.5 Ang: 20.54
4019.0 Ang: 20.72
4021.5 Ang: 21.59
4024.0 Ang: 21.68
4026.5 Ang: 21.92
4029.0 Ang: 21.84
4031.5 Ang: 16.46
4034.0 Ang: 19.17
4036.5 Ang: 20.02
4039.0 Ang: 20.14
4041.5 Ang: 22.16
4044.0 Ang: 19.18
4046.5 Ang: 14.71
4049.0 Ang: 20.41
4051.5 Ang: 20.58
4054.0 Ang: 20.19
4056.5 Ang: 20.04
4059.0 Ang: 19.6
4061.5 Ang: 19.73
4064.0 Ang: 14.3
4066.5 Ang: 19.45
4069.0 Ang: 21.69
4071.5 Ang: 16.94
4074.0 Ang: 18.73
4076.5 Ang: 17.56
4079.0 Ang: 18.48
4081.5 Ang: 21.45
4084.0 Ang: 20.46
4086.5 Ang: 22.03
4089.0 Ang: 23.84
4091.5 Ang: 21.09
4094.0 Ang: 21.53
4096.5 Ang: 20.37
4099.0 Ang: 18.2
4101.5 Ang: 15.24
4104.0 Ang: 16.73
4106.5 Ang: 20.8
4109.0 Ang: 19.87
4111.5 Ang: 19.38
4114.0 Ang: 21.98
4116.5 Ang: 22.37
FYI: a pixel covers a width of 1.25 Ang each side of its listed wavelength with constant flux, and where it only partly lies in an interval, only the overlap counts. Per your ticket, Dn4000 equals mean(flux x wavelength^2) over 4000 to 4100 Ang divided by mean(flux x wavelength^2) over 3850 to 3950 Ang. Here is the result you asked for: 1.98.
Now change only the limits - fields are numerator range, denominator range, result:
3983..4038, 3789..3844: 2.24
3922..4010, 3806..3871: 1.68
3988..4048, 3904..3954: 1.78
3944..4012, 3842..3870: 1.92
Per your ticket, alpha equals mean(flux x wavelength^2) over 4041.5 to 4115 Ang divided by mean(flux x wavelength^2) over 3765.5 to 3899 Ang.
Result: 2.06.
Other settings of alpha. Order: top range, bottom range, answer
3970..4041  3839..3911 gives 1.89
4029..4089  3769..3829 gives 1.79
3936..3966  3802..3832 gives 1.26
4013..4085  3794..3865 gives 2.44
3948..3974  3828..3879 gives 1.42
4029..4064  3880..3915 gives 1.52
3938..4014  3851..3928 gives 1.34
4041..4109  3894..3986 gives 1.72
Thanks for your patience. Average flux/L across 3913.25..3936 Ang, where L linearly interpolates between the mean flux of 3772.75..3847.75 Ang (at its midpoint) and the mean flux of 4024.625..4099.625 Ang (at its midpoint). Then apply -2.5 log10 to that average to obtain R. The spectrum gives 0.43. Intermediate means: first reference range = 11.2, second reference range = 19.8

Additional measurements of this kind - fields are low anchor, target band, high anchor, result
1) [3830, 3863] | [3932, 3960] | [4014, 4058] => 0.245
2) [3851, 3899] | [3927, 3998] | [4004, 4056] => 0.288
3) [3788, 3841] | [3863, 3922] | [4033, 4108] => 0.043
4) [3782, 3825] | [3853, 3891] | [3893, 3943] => 0.303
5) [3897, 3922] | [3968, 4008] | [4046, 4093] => 0.064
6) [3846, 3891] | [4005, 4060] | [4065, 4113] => -0.184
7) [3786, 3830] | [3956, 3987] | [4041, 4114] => 0.310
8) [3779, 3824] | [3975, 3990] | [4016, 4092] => 0.036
